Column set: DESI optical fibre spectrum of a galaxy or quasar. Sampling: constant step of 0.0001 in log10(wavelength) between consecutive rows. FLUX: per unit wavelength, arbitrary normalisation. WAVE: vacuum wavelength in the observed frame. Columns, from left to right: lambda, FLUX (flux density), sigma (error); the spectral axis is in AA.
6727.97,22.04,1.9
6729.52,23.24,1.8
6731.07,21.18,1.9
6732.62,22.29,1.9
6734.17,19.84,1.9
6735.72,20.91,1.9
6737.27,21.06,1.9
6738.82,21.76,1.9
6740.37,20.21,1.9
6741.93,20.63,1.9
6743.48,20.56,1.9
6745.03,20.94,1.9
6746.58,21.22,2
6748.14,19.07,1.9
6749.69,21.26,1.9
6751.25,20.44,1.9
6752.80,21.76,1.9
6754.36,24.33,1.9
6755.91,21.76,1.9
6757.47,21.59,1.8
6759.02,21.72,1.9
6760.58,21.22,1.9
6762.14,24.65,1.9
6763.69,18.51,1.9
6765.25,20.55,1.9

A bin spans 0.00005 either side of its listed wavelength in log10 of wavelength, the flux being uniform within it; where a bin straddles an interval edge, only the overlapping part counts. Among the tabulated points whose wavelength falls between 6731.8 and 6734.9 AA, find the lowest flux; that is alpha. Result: 19.84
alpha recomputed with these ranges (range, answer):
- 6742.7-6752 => 19.07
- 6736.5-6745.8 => 20.21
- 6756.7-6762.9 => 21.22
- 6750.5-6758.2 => 20.44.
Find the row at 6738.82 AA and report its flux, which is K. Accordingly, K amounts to 21.76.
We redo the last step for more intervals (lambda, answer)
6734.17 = 19.84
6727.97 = 22.04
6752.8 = 21.76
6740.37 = 20.21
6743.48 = 20.56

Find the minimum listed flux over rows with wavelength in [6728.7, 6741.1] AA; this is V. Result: 19.84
